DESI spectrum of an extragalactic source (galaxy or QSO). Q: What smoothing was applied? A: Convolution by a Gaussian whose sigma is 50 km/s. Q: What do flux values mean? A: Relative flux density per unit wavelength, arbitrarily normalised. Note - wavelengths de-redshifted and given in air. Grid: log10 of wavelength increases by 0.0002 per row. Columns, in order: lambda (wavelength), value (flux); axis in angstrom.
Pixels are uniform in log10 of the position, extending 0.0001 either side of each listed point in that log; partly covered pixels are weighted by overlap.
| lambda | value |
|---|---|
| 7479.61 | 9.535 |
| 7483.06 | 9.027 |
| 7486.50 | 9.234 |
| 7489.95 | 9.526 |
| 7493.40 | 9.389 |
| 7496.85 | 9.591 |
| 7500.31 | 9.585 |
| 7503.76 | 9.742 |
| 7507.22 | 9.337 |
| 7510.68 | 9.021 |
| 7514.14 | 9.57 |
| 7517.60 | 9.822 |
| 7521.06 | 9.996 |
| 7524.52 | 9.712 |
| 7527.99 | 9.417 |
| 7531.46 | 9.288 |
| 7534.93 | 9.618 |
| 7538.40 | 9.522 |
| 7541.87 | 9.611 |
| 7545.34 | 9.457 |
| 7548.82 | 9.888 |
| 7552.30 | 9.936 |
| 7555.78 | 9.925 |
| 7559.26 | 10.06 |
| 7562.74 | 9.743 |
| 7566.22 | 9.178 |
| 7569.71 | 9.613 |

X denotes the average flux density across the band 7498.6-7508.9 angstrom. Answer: 9.56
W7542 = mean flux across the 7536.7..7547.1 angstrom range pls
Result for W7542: 9.53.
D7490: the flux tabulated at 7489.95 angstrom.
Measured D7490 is 9.526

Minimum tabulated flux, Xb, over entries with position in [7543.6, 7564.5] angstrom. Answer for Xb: 9.457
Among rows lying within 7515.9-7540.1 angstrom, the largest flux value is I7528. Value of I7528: 9.996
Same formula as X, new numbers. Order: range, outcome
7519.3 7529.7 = 9.71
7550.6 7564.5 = 9.92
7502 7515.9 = 9.42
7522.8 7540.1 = 9.51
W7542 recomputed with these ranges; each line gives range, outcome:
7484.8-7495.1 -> 9.38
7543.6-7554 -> 9.76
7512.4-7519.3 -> 9.7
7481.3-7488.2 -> 9.13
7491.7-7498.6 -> 9.48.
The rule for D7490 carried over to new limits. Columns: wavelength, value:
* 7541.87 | 9.611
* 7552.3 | 9.936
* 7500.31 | 9.585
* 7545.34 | 9.457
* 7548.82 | 9.888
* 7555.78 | 9.925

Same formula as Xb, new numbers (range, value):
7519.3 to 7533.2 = 9.288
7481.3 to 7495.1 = 9.027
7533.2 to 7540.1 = 9.522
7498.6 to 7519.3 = 9.021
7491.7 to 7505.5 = 9.389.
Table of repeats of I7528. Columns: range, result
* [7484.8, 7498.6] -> 9.591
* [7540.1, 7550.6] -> 9.888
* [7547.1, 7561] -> 10.06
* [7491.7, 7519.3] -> 9.822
